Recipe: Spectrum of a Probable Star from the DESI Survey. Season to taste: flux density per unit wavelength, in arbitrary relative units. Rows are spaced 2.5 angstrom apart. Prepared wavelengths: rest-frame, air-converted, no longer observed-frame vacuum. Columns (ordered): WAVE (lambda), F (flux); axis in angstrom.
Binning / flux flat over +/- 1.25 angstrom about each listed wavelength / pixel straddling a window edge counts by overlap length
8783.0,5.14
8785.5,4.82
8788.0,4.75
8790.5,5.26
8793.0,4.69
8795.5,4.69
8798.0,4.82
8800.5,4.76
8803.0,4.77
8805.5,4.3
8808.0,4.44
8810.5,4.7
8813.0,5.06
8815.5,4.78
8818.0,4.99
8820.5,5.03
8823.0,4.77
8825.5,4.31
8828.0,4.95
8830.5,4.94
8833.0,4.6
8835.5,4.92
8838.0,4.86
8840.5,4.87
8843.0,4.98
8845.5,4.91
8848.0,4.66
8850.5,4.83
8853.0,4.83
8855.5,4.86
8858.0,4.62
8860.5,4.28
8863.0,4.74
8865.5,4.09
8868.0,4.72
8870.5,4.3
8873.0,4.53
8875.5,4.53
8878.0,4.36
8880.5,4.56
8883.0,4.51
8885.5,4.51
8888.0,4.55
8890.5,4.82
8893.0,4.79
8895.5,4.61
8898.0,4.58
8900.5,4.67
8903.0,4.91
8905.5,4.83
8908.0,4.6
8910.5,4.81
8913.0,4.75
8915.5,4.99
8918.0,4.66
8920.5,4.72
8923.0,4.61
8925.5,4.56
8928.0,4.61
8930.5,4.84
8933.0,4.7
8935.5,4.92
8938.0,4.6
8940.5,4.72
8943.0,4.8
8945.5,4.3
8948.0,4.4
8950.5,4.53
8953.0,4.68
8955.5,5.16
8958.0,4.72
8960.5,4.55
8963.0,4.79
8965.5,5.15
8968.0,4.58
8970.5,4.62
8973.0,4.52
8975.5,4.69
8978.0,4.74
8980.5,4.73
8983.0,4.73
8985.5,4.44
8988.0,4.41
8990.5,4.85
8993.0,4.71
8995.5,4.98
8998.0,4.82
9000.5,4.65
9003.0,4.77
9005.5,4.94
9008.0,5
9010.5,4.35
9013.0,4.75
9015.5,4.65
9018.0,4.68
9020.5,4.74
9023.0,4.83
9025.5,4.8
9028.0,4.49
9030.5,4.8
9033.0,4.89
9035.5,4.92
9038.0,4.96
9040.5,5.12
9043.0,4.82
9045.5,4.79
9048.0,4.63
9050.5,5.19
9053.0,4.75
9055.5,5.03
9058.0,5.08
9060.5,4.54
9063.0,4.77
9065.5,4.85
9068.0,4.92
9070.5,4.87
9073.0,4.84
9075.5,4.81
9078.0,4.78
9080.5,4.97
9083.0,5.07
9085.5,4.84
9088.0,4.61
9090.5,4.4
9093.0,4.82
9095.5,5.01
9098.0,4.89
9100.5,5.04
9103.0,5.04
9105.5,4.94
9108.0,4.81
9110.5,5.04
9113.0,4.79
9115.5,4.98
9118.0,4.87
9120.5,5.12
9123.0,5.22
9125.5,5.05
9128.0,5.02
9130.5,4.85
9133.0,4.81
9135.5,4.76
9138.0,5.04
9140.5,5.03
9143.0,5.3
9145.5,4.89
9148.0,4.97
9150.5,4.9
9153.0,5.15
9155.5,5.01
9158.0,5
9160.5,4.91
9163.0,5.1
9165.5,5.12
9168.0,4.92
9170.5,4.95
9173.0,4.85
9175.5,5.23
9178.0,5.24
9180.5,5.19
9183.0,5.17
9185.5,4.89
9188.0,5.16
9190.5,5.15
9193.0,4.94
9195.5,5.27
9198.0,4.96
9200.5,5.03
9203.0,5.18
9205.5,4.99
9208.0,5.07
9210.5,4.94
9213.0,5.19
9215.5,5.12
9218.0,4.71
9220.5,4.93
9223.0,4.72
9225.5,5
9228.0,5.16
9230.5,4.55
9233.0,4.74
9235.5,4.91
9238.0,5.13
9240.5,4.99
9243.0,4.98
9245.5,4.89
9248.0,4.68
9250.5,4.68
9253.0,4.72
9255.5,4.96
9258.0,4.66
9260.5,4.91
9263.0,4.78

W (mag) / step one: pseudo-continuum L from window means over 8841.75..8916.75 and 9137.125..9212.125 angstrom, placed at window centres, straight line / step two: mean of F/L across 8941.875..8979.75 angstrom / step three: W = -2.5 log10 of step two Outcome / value 0.02 mag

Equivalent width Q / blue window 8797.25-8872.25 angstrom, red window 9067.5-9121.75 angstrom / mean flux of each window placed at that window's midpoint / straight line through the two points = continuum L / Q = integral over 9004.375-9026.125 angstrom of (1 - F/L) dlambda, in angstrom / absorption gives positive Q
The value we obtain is 0.40 angstrom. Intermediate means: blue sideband 4.72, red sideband 4.88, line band 4.75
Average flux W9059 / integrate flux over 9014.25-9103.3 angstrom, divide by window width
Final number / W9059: 4.84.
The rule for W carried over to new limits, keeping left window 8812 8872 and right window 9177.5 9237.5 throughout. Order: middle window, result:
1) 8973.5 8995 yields 0.04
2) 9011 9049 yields 0.02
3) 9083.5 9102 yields 0.02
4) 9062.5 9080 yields 0.01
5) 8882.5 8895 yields 0.03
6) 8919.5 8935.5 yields 0.03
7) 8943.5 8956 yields 0.05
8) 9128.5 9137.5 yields 0.02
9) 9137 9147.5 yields -0.02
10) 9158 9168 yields -0.01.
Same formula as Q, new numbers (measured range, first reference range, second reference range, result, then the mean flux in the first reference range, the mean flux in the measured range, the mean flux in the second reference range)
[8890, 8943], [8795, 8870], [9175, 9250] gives 0.7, 4.73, 4.73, 5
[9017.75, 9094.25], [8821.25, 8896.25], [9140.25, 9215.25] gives 1.2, 4.66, 4.83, 5.06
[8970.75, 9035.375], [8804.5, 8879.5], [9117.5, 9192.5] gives 1.9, 4.69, 4.72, 5.03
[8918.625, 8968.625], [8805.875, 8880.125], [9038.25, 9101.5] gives 0.8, 4.7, 4.7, 4.86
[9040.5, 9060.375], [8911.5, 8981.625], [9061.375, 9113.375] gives -0.3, 4.7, 4.89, 4.86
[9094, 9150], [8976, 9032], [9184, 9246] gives -1.2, 4.72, 4.97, 4.99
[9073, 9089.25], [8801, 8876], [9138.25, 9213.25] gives 0.4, 4.71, 4.85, 5.05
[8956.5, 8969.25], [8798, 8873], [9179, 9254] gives 0.1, 4.72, 4.77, 4.97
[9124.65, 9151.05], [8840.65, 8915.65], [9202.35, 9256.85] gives -0.6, 4.66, 4.97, 4.92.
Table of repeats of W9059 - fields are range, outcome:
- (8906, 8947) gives 4.7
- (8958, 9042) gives 4.75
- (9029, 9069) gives 4.88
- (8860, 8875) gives 4.46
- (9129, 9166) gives 4.99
